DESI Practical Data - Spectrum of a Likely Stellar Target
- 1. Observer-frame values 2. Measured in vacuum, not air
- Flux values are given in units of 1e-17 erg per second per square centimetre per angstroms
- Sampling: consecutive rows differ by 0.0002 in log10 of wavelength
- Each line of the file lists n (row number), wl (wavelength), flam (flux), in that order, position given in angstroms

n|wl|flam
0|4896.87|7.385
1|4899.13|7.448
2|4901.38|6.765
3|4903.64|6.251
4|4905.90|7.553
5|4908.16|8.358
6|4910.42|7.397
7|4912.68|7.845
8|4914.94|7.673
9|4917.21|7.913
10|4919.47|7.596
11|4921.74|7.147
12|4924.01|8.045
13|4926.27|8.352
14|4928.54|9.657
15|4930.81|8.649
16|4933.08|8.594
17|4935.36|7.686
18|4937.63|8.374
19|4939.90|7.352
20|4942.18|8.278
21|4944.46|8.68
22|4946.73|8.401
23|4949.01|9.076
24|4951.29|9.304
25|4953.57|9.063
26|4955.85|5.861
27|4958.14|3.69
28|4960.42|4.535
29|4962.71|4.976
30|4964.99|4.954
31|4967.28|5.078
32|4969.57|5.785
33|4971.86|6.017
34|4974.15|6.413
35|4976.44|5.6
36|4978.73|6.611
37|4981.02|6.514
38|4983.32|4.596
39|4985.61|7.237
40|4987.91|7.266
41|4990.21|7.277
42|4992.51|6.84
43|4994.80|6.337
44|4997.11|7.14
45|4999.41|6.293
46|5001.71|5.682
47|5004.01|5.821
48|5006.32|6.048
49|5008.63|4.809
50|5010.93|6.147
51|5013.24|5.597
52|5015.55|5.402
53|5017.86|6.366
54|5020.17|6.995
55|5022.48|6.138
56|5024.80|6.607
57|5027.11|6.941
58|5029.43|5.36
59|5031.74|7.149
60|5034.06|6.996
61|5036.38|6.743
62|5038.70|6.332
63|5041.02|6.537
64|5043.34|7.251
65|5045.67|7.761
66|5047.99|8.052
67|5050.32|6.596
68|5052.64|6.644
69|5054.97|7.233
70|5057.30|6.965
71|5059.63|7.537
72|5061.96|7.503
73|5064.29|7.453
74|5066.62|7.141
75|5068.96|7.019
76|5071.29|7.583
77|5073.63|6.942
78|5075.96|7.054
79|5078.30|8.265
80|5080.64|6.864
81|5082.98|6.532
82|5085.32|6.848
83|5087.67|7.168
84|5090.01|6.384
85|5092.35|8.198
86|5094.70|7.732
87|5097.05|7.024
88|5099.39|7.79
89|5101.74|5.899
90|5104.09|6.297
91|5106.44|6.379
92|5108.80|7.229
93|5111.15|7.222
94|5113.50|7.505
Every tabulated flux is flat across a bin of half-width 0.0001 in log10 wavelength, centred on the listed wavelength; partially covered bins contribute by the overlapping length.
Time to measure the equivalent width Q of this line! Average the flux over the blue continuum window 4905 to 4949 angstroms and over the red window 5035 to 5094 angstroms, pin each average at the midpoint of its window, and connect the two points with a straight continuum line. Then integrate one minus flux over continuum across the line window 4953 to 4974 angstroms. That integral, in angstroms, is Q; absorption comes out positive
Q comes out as 6.3 angstroms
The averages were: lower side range 8.11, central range 5.49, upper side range 7.15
